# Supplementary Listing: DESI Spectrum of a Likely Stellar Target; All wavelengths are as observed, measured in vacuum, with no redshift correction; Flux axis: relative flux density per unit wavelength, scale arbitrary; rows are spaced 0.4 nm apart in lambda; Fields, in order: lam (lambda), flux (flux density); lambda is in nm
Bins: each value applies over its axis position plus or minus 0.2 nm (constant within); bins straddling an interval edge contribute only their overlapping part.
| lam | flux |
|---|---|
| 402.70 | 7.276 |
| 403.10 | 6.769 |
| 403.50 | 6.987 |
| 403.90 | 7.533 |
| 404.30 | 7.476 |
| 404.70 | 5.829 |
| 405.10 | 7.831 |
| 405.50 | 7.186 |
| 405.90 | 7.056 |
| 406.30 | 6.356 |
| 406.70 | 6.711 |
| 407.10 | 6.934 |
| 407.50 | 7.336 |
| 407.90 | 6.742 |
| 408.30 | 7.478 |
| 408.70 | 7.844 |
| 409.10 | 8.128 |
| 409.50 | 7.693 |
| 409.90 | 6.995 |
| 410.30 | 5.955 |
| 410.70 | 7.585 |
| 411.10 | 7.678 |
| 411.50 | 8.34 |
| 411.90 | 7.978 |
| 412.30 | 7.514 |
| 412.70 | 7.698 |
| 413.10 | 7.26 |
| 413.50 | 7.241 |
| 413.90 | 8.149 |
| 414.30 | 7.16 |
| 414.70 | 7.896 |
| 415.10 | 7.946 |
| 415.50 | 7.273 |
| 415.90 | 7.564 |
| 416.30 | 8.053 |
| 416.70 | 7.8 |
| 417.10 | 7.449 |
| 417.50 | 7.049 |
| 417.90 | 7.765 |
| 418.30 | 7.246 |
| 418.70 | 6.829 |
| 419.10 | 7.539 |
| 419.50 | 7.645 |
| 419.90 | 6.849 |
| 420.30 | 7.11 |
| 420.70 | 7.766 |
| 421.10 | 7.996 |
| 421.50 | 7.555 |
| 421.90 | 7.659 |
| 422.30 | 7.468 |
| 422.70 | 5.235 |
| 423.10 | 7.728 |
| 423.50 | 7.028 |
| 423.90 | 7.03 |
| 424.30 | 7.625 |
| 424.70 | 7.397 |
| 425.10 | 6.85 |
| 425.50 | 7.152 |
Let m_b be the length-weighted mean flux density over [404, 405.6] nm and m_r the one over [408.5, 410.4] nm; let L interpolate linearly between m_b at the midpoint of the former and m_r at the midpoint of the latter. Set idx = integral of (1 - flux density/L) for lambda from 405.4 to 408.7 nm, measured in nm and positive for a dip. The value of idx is 0.10 nm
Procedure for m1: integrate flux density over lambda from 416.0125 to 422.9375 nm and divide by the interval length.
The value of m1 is 7.36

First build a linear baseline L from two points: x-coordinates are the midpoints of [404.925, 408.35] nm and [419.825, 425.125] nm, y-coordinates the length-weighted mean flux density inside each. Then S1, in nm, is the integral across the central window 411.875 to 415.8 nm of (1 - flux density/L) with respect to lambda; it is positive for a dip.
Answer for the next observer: -0.25 nm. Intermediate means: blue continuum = 7.05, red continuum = 7.26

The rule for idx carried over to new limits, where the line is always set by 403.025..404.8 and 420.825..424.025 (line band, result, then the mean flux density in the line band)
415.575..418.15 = -0.155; 7.59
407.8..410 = -0.150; 7.54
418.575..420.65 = -0.016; 7.25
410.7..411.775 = -0.128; 7.93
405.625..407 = 0.053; 6.75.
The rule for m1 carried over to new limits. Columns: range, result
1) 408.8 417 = 7.6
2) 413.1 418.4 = 7.58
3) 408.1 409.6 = 7.79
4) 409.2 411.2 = 7.2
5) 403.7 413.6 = 7.3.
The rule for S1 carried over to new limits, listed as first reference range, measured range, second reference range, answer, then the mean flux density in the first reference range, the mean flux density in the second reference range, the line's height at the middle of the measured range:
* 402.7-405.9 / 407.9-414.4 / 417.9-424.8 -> -0.317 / 7.1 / 7.29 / 7.17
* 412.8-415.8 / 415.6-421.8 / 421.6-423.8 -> -0.159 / 7.57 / 7.05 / 7.29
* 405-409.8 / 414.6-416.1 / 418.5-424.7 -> -0.080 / 7.26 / 7.27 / 7.27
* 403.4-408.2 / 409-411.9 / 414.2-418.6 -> -0.098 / 7.01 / 7.56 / 7.25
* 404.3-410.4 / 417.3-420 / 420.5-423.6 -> -0.010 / 7.1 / 7.31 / 7.26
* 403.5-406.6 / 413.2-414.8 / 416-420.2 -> -0.061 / 7.02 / 7.42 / 7.29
